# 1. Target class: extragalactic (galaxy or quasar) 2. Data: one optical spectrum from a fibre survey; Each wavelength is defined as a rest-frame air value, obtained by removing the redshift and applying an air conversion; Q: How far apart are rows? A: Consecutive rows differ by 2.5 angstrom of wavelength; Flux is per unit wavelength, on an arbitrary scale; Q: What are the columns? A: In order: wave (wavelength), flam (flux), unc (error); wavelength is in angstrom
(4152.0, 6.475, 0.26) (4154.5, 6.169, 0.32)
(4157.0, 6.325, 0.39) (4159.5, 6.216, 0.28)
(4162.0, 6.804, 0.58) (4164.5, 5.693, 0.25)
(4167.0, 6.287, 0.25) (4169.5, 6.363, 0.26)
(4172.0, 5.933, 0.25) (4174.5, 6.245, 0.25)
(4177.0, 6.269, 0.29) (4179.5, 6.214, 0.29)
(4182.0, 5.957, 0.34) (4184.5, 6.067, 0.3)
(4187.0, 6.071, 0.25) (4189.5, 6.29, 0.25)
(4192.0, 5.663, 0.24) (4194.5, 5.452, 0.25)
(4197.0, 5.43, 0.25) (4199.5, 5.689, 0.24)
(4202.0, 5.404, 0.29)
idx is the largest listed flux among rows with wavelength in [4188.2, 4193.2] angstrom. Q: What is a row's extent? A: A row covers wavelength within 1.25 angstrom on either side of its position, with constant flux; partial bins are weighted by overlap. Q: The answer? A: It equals 6.29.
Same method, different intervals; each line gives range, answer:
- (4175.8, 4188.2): 6.269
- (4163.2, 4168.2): 6.287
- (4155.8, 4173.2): 6.804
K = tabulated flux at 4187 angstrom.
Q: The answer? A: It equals 6.071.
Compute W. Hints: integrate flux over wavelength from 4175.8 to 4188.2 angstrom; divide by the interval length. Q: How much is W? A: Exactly 6.12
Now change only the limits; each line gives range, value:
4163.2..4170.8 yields 6.12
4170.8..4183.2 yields 6.13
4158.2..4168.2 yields 6.25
